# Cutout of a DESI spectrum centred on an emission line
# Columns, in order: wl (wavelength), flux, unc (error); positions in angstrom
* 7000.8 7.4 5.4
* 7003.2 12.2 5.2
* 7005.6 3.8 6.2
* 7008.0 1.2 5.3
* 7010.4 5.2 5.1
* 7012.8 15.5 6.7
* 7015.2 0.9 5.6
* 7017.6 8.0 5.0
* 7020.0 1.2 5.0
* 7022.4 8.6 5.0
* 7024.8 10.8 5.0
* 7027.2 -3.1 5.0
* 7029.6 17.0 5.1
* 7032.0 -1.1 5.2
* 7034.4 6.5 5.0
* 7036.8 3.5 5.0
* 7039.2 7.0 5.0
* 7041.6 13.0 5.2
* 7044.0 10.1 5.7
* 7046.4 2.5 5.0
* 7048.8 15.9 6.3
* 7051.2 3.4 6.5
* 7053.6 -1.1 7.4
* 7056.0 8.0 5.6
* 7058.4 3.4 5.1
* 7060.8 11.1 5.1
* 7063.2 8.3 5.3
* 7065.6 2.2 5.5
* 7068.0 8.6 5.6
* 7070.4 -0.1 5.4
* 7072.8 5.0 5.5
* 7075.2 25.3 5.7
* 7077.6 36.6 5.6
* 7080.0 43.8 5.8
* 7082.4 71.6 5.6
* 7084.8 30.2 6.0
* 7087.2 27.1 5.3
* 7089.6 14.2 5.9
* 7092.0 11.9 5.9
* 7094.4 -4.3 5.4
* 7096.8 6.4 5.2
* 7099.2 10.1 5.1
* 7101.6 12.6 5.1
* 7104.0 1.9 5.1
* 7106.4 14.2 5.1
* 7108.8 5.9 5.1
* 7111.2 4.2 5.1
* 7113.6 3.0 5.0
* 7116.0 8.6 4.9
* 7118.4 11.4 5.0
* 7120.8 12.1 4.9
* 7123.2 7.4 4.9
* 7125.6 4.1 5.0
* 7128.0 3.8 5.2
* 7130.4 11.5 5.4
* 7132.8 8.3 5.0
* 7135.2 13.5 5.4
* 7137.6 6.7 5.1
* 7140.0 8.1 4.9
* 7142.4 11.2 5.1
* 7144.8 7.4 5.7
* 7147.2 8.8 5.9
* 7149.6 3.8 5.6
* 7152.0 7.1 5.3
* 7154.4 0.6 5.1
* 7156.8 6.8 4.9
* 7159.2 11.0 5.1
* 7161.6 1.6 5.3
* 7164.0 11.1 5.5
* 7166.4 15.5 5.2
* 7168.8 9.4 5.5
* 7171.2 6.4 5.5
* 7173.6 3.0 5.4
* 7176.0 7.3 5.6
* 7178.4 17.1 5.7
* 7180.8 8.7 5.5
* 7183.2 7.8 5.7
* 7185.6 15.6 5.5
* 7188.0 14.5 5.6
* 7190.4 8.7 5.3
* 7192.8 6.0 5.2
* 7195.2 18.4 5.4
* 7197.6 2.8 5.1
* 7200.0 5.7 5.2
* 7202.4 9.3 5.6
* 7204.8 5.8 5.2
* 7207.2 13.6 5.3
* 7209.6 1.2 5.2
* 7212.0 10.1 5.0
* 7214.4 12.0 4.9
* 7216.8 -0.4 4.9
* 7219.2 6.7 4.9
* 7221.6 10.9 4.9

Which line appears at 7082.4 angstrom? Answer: [O II] 3727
